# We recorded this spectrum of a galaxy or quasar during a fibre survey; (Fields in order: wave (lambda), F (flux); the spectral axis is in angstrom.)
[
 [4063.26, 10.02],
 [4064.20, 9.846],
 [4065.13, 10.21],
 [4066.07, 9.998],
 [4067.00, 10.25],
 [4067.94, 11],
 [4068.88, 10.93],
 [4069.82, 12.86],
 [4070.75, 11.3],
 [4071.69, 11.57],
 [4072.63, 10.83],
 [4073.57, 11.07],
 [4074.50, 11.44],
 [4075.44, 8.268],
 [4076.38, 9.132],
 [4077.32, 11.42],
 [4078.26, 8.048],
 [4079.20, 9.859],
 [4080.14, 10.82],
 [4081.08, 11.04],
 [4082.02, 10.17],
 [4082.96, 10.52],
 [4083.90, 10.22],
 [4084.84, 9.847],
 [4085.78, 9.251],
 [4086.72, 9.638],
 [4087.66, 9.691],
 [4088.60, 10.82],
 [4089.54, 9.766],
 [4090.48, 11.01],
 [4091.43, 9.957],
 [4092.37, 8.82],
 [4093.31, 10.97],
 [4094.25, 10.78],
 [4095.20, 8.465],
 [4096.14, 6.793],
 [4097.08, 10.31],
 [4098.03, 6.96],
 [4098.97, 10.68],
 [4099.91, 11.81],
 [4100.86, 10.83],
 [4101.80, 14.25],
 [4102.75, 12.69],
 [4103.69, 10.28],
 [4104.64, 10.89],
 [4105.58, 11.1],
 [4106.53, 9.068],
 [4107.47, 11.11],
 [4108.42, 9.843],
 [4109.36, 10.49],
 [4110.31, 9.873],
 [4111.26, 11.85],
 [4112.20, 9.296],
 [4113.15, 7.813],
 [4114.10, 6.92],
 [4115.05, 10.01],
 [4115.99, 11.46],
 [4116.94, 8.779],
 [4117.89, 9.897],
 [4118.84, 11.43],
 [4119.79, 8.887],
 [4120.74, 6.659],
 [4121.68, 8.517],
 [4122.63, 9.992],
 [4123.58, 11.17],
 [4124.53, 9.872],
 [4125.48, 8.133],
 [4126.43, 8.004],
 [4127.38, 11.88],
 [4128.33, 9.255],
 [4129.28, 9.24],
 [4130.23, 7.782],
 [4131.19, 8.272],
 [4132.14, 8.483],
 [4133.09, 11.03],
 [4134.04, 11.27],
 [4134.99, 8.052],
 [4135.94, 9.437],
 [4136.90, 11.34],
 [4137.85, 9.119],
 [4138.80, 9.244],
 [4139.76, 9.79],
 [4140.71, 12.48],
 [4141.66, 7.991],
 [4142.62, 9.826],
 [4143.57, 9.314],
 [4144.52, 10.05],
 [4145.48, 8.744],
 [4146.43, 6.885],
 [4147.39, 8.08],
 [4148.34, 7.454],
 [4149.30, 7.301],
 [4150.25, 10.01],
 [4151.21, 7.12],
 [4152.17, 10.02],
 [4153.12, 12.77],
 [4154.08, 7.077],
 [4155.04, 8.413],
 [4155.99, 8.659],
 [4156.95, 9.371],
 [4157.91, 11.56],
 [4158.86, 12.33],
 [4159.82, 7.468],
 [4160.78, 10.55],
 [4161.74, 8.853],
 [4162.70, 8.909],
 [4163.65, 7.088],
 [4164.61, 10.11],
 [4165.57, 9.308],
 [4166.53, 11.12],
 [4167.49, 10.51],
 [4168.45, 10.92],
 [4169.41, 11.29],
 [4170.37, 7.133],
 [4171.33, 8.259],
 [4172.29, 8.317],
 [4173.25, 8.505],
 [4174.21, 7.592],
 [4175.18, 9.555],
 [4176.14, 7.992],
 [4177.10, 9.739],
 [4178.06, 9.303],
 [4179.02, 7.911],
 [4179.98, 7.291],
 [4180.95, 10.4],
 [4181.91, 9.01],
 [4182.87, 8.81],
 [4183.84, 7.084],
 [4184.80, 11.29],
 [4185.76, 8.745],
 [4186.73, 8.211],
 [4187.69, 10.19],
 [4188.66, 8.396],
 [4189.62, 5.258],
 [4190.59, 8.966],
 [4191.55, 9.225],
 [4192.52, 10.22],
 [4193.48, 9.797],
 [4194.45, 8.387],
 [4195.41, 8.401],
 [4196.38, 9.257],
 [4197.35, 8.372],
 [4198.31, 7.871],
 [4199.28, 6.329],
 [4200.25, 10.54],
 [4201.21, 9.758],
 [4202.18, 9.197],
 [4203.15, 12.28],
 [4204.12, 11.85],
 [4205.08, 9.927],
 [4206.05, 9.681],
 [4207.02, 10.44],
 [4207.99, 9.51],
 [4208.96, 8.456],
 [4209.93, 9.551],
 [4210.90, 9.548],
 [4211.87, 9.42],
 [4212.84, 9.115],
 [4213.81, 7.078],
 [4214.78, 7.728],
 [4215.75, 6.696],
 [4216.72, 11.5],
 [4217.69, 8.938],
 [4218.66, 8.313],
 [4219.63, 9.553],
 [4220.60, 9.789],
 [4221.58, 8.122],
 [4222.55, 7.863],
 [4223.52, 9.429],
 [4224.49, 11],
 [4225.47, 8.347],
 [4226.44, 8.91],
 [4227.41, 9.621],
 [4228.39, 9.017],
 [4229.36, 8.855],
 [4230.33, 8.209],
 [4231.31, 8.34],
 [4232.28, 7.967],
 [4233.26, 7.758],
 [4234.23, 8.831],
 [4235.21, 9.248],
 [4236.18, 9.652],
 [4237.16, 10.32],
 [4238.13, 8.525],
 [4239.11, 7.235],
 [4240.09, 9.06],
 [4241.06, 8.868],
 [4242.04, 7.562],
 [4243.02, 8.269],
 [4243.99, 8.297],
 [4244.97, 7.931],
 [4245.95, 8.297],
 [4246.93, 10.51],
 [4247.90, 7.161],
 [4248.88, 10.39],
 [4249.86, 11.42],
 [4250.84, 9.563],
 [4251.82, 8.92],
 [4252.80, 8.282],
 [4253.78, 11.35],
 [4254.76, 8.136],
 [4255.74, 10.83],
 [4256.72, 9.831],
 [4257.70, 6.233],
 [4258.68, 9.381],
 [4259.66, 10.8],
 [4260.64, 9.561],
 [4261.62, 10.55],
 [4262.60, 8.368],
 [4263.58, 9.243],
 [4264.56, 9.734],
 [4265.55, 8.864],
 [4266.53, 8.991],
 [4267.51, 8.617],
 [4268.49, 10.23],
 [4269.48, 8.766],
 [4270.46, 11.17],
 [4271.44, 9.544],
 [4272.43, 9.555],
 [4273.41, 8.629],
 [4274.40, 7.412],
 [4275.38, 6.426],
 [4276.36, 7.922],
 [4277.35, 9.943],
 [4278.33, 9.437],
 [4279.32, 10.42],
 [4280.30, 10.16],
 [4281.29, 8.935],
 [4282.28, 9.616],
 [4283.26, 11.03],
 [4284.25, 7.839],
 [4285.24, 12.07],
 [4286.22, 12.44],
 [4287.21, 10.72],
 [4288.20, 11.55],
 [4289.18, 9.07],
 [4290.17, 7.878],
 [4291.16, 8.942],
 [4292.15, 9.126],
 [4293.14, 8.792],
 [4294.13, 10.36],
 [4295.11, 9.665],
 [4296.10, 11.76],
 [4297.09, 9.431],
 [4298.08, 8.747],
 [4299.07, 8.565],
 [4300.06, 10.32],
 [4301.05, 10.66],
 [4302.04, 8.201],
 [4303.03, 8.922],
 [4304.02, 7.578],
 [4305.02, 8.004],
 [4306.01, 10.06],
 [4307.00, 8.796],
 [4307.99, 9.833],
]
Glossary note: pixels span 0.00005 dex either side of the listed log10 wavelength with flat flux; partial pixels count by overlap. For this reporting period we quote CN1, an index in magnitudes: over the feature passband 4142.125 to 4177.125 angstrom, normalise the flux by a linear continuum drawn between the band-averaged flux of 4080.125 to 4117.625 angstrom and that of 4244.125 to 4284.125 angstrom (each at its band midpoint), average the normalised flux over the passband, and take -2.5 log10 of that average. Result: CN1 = 0.08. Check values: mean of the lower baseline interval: 10.1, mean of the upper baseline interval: 9.28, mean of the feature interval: 9.13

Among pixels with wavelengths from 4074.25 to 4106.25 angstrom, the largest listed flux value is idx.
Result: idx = 14.25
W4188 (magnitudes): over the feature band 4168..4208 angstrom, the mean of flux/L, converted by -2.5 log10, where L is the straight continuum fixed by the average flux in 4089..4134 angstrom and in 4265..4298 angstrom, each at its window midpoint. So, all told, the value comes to 0.07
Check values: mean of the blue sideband 9.83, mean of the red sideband 9.54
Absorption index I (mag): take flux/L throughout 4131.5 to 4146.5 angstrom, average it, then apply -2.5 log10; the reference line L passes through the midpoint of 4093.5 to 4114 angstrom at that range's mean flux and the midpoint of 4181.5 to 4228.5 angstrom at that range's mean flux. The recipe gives 0.02 mag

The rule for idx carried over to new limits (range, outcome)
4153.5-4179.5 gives 12.33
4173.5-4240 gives 12.28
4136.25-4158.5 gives 12.77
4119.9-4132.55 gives 11.88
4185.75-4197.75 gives 10.22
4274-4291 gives 12.44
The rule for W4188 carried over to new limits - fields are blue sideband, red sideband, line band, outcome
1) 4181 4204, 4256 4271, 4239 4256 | 0.03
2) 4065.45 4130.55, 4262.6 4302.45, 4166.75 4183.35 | 0.09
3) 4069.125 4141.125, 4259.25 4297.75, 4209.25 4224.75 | 0.09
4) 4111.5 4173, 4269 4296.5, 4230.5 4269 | 0.06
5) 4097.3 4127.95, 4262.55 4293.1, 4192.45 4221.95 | 0.06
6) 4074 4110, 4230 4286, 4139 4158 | 0.08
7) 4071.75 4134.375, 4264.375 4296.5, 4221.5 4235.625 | 0.10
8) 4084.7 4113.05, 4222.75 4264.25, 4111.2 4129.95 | 0.07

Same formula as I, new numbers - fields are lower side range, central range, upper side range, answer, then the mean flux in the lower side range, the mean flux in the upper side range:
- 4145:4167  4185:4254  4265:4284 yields 0.02 mag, 9.1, 9.23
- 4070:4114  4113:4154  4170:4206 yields 0.04 mag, 10.2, 8.92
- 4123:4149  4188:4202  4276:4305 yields 0.09 mag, 9.33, 9.64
